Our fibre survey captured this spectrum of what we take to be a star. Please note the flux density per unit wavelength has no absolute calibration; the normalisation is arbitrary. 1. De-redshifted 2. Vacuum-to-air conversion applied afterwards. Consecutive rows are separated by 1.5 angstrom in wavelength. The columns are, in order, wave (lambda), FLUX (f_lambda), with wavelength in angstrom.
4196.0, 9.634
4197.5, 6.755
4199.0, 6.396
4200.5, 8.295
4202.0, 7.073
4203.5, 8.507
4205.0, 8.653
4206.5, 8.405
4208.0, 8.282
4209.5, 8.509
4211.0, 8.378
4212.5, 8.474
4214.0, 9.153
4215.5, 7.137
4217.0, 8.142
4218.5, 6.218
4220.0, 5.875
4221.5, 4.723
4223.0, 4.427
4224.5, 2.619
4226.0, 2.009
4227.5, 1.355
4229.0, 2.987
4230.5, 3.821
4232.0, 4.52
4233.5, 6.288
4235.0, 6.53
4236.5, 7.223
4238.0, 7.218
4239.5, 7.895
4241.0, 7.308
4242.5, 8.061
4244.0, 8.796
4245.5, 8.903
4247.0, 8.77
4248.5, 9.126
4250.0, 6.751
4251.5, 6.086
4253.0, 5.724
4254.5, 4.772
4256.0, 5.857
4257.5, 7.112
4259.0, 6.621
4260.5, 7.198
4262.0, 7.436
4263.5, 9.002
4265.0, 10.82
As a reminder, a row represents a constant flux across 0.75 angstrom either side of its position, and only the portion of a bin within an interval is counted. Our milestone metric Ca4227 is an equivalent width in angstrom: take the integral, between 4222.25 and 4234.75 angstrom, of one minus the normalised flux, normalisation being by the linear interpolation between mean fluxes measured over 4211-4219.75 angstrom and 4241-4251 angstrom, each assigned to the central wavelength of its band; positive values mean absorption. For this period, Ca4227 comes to 6.8 angstrom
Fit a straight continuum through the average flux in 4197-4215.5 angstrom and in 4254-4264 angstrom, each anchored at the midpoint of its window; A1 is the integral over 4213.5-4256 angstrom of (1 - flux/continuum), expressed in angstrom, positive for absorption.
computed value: 7.1 angstrom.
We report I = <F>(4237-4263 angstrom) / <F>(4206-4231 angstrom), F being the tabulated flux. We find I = 1.2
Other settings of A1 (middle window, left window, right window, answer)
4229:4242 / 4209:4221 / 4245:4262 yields 2.0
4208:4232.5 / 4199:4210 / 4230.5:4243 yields 6.2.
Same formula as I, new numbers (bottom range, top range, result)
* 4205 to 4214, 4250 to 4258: 0.70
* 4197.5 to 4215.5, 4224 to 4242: 0.63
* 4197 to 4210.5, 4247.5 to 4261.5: 0.84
